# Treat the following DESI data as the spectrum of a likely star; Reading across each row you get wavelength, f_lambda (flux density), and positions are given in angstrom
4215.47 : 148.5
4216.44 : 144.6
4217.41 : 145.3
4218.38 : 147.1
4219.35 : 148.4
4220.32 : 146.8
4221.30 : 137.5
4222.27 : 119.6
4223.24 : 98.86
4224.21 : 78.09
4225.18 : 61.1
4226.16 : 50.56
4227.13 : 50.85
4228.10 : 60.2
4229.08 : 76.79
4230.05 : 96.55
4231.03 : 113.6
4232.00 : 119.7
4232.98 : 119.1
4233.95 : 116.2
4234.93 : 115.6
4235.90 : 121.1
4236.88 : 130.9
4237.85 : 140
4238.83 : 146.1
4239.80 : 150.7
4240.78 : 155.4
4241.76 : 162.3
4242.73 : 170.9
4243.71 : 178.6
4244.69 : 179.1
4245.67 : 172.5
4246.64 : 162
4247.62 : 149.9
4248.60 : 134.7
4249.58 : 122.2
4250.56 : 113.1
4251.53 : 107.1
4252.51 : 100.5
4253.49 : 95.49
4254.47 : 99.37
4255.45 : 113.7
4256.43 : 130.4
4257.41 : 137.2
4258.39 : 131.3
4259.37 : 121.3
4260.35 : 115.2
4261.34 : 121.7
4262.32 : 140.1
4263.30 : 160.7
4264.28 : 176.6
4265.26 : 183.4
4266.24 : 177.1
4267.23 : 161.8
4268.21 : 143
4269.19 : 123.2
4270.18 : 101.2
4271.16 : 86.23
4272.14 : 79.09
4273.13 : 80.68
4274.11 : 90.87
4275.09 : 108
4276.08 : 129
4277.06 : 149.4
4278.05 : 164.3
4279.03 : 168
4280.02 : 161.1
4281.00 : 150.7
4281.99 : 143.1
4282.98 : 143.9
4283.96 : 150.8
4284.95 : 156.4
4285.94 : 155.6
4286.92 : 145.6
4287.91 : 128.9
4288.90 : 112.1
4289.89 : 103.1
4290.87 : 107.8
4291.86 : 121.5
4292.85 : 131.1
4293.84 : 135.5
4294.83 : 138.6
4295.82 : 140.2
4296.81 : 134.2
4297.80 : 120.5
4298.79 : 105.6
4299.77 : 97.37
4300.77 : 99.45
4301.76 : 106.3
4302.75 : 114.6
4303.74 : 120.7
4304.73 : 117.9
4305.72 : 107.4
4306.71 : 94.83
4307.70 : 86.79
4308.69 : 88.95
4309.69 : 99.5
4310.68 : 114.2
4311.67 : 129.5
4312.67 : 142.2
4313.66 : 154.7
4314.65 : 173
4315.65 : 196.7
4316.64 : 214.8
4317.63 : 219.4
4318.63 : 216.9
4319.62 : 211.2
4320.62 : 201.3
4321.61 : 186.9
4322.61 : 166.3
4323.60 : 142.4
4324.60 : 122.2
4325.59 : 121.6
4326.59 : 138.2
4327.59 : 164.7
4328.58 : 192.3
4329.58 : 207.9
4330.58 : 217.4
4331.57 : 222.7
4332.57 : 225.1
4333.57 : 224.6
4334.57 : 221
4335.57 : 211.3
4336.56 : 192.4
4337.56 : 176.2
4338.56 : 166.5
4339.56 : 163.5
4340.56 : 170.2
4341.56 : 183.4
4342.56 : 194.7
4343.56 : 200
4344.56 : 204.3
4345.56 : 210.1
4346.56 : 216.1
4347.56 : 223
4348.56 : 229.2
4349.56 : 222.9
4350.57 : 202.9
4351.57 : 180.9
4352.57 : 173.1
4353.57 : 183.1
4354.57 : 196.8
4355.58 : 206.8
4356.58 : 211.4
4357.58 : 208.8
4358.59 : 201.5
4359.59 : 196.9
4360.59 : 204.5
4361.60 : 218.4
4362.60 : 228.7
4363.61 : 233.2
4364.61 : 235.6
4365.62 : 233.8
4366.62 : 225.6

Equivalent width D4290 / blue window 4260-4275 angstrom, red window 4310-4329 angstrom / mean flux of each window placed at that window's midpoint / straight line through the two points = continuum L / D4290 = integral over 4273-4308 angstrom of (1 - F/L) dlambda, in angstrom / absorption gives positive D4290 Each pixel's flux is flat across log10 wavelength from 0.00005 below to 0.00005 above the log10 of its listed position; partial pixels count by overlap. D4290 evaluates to 4.6 angstrom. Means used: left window 129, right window 168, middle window 126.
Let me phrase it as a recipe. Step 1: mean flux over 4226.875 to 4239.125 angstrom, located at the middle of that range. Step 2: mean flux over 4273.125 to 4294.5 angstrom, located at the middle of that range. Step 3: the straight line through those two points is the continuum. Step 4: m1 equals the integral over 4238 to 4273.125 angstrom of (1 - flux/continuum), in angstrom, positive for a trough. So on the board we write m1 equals -4.94 angstrom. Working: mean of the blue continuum 109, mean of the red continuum 135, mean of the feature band 136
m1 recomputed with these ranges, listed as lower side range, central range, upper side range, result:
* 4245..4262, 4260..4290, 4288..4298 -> -2.7 angstrom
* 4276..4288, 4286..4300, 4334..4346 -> 3.0 angstrom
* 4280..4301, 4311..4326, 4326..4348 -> -0.3 angstrom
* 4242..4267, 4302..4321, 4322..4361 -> 3.1 angstrom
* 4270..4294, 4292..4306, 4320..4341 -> 2.6 angstrom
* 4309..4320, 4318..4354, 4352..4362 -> -1.4 angstrom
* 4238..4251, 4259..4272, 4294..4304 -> 0.2 angstrom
